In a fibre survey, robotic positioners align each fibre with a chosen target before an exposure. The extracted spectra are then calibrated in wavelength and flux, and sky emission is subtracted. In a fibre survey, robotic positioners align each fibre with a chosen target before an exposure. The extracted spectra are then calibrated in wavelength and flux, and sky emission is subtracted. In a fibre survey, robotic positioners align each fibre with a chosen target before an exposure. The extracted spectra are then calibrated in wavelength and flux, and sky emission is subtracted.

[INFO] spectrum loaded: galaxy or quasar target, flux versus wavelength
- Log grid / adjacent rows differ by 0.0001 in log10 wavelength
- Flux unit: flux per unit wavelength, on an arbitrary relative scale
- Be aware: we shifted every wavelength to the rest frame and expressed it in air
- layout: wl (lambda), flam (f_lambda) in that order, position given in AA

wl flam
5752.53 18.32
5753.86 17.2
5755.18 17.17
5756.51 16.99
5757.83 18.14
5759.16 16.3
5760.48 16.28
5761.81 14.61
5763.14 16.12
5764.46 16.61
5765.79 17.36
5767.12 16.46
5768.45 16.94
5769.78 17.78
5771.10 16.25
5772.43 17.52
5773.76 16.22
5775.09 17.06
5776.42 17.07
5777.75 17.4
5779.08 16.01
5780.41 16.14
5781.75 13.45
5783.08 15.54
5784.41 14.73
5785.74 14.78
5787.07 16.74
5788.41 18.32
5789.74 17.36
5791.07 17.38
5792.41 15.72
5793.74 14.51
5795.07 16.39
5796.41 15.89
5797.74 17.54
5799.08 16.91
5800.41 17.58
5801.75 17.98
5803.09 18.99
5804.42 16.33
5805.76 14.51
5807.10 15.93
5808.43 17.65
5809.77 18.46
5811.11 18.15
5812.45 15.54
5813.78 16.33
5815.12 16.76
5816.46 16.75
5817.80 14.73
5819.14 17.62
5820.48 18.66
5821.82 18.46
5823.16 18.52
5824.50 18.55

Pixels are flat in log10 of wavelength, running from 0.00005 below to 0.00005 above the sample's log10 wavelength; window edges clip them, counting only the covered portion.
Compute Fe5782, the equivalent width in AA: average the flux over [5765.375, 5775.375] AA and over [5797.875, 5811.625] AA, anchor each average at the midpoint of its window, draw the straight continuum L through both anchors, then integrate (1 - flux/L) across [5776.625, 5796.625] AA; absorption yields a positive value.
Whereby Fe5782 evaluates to 1.21 AA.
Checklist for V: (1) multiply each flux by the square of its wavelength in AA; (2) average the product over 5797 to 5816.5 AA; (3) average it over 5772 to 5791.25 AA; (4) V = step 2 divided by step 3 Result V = 1.05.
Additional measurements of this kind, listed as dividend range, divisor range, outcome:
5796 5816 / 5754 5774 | 1.03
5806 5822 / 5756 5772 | 1.04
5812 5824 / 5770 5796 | 1.06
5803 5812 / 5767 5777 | 1.02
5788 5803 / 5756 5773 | 1.02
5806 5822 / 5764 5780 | 1.02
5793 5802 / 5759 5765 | 1.05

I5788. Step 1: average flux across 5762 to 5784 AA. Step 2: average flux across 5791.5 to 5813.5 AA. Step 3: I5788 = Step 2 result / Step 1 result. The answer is 1.02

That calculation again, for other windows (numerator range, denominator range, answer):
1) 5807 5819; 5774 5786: 1.06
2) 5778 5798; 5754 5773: 0.96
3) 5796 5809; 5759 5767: 1.04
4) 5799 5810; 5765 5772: 1.01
